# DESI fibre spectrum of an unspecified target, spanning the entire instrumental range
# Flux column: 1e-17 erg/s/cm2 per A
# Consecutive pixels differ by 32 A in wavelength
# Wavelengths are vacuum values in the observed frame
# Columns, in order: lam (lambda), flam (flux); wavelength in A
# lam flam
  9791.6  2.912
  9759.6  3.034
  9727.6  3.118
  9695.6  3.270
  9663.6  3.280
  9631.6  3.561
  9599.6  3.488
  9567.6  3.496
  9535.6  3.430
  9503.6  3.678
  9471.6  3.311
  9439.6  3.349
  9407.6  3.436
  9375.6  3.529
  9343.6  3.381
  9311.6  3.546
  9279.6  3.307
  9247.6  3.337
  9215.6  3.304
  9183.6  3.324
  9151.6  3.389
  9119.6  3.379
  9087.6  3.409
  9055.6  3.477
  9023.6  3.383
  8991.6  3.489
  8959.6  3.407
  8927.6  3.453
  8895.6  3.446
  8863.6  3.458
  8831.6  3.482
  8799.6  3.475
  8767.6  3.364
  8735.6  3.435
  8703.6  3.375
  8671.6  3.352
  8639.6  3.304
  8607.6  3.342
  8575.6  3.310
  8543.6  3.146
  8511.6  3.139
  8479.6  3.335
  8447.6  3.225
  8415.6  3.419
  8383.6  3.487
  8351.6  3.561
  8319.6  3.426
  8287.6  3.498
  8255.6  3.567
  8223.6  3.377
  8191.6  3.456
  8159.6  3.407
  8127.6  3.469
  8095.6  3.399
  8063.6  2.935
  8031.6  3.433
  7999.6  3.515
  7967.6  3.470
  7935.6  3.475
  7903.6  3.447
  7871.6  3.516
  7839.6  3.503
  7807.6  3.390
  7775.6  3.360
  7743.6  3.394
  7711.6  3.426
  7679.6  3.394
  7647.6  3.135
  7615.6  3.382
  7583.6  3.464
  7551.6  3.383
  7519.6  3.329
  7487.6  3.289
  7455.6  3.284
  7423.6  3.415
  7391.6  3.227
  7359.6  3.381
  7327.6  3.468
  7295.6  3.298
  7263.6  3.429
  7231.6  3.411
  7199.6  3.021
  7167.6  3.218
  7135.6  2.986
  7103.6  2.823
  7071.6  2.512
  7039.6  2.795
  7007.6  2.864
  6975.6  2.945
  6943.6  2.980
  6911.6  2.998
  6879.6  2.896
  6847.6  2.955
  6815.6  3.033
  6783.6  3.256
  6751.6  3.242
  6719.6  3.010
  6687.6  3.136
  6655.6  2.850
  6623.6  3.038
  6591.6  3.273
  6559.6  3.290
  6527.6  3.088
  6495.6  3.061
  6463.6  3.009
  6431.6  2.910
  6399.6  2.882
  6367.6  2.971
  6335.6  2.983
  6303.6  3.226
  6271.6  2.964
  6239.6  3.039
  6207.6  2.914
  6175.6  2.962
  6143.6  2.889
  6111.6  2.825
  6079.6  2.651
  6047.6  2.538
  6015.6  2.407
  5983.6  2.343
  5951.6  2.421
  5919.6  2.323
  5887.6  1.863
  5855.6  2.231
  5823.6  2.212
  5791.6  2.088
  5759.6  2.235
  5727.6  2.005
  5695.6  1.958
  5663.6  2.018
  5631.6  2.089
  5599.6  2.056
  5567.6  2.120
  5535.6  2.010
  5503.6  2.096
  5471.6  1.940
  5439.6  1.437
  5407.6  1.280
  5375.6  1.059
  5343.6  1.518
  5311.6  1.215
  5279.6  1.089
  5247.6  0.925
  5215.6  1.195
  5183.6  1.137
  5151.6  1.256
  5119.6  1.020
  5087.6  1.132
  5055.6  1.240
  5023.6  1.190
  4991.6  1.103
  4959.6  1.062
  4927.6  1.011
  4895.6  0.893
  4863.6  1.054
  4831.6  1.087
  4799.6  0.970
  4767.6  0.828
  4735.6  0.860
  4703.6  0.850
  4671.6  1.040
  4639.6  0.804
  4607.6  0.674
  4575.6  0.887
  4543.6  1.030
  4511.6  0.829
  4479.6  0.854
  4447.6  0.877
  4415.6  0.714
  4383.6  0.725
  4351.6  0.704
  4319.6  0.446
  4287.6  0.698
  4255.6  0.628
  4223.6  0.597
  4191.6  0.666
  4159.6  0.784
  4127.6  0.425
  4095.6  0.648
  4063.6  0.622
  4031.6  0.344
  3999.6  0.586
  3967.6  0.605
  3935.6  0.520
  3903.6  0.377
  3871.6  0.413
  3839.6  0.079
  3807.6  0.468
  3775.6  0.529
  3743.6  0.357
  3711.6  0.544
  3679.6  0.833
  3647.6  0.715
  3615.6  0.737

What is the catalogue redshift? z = 0.37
